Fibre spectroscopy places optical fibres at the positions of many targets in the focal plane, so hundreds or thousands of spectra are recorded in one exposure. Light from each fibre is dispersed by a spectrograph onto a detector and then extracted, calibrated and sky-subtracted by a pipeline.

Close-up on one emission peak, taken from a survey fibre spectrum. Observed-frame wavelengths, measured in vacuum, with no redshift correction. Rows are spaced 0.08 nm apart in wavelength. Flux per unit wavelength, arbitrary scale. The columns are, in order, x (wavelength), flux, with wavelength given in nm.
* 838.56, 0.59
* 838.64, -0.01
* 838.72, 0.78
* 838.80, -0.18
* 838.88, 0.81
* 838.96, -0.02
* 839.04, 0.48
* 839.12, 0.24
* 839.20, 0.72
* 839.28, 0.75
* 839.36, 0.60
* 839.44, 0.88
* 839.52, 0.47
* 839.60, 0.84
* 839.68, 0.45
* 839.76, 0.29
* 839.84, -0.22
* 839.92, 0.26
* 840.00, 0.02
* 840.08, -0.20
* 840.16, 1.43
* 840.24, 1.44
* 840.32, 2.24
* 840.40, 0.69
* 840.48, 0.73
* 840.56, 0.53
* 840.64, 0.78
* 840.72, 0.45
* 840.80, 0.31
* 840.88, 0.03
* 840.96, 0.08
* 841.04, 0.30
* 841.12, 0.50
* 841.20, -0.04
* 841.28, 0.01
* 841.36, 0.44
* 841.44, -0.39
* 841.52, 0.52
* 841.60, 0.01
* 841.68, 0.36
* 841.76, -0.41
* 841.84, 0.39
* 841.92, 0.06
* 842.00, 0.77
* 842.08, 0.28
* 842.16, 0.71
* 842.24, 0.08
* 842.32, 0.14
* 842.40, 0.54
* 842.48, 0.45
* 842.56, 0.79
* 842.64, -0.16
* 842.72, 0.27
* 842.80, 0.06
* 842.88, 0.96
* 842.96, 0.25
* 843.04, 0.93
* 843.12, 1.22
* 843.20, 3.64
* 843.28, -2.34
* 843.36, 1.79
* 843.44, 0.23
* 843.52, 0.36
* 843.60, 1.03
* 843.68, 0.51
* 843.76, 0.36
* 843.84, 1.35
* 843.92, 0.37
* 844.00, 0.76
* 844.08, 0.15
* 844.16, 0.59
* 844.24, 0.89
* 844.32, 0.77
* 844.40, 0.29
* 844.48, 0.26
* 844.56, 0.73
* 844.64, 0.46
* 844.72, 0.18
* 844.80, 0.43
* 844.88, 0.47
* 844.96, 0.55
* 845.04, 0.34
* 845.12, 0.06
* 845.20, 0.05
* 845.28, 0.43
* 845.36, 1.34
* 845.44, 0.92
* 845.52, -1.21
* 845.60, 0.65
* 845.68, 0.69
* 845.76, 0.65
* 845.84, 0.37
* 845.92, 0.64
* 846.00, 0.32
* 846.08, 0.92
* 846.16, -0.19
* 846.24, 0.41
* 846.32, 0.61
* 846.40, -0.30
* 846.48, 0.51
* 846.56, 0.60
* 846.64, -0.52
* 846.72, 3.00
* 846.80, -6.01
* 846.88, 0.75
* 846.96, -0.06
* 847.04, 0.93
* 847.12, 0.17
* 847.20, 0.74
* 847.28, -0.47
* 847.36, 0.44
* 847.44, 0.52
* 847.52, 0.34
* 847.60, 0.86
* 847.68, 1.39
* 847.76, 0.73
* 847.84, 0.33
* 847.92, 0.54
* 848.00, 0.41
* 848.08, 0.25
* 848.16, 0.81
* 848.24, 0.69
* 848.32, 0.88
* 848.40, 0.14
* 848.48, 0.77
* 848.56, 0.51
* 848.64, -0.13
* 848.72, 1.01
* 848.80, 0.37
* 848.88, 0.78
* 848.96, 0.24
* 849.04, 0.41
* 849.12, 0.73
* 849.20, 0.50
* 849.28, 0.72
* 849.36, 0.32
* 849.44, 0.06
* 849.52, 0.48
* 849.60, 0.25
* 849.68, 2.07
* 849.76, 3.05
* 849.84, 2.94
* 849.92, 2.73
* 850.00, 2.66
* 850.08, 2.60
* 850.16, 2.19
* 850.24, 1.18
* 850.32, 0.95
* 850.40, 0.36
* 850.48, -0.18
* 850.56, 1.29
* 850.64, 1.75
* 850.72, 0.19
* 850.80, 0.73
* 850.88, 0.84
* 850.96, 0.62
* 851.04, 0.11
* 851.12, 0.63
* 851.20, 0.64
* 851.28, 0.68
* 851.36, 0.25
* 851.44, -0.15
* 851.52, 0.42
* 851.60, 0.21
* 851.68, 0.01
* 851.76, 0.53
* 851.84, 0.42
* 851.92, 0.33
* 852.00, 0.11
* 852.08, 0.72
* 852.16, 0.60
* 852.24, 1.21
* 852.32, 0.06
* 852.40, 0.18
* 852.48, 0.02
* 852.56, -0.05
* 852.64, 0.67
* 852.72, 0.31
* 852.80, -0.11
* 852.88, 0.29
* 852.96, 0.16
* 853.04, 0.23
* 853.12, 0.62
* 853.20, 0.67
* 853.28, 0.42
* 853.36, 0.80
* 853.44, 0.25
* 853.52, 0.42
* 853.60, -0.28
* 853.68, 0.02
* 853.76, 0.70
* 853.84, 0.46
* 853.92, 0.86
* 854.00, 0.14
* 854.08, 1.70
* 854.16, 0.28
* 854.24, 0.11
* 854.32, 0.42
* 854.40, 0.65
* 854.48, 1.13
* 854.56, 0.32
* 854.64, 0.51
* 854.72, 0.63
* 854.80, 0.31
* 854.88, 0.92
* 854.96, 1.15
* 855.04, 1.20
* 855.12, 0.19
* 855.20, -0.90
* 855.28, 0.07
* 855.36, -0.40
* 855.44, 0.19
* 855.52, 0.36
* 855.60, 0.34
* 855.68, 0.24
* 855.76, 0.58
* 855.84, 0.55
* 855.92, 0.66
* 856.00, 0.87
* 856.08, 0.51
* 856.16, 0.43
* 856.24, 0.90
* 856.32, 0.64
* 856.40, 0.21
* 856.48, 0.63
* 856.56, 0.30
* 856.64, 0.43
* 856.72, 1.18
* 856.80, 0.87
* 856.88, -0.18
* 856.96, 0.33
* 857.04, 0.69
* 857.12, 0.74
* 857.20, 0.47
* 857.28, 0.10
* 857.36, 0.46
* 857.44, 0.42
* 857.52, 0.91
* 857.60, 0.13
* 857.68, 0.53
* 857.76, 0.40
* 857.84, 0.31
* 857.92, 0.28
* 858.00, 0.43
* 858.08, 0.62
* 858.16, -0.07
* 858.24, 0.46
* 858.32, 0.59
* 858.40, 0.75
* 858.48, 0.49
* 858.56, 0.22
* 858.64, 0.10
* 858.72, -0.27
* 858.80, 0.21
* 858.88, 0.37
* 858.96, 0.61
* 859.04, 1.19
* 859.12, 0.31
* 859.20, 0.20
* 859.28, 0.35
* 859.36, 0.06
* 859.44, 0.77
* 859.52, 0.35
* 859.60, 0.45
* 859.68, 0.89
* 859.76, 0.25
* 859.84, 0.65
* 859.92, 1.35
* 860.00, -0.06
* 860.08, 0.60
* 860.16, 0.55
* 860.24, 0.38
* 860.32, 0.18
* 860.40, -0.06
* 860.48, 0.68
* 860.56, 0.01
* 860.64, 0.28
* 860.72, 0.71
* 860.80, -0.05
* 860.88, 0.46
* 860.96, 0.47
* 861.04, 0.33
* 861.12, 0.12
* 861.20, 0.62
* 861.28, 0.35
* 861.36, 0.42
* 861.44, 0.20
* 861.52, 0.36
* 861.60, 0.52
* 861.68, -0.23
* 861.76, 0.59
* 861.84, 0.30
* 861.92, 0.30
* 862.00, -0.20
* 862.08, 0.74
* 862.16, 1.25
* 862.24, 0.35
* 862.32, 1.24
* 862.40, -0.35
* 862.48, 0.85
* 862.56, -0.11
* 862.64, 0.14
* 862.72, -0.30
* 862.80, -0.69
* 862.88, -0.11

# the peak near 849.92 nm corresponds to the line H-beta 4861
